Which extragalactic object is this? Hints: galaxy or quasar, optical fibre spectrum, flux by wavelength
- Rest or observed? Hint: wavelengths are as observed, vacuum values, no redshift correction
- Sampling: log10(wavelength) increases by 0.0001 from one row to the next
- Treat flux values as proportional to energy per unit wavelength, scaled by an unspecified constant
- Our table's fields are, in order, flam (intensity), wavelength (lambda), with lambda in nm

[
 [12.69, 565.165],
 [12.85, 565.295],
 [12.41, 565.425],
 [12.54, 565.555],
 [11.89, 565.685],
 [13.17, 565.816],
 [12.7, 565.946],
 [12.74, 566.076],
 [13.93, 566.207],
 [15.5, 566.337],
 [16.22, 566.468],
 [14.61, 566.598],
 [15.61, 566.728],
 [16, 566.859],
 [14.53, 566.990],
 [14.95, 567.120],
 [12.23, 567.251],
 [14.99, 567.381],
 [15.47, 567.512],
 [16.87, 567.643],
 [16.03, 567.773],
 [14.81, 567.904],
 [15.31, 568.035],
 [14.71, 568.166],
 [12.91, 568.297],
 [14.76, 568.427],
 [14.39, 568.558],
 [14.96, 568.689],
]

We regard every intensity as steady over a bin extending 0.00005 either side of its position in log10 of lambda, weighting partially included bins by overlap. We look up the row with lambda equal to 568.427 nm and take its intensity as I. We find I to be 14.76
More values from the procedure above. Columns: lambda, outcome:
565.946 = 12.7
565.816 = 13.17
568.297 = 12.91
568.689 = 14.96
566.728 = 15.61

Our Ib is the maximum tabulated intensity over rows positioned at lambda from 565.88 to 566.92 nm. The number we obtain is 16.22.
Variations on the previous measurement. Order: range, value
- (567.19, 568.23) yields 16.87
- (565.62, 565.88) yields 13.17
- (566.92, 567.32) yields 14.95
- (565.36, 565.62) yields 12.54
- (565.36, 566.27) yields 13.93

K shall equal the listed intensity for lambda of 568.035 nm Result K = 15.31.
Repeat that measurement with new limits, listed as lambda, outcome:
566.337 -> 15.5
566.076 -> 12.74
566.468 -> 16.22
